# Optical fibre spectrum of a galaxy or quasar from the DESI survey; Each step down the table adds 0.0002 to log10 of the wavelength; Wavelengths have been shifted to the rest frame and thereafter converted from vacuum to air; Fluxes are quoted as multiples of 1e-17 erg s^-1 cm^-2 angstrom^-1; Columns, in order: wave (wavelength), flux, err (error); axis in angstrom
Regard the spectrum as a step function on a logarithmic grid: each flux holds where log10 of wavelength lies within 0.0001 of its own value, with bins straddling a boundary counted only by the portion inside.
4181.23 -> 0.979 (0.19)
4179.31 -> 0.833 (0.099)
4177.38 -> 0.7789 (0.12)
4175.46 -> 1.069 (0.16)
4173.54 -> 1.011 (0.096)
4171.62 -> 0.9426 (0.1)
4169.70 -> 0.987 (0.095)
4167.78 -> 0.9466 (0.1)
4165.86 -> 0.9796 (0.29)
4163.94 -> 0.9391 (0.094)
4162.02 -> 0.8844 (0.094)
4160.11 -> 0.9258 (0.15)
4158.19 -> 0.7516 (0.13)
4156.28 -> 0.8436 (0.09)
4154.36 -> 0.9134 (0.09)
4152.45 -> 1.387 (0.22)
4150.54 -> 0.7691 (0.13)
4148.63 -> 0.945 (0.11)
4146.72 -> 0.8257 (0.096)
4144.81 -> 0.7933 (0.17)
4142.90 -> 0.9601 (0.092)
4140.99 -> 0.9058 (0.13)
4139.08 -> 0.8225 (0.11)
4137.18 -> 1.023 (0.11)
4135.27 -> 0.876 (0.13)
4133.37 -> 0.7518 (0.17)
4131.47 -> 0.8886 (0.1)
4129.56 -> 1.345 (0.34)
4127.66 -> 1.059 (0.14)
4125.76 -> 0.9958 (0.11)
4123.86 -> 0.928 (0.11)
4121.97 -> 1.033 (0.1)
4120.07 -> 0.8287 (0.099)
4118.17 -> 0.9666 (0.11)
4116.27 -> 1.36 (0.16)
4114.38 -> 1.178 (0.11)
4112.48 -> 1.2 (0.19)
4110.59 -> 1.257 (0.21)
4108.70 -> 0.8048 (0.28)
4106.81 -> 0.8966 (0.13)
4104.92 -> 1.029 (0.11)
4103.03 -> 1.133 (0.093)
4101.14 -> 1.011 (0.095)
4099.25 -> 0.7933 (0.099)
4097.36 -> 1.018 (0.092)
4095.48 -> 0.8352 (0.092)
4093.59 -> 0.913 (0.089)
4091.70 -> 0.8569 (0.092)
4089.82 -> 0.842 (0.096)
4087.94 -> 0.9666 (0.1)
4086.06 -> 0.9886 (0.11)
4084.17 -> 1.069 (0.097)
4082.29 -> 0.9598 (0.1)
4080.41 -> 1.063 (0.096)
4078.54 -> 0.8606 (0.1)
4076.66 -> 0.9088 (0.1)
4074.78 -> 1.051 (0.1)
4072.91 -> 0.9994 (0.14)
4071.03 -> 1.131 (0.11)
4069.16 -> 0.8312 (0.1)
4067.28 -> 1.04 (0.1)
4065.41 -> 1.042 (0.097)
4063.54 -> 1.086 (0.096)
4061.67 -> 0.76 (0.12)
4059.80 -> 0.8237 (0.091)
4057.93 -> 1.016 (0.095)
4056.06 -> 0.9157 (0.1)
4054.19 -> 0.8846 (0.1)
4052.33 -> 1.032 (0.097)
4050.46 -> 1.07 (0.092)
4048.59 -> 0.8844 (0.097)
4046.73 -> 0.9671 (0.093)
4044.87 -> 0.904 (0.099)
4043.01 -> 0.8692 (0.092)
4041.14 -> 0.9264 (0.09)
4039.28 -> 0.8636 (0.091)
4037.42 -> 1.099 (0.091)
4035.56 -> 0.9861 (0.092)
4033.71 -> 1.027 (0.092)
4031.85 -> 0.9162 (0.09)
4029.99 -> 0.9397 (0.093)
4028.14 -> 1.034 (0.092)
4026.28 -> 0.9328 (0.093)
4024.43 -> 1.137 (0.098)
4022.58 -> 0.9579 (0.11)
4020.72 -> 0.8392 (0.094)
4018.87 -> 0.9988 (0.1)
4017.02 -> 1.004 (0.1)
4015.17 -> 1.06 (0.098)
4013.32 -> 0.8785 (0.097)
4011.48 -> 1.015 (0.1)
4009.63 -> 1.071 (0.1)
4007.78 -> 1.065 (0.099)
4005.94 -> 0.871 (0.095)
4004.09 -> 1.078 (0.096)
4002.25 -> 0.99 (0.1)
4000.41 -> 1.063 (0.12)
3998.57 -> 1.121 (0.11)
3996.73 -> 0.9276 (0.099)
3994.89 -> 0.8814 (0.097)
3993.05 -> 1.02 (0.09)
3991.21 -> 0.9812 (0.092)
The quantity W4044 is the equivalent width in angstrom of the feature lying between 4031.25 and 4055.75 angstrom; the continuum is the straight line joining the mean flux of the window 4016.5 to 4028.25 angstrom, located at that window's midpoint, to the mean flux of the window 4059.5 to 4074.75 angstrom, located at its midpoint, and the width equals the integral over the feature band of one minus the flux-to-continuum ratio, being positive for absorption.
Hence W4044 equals 0.6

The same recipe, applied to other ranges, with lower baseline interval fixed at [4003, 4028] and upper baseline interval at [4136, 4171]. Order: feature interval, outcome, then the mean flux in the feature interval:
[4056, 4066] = 0.32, 0.939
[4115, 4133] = -1.93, 1.04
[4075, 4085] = -0.17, 0.977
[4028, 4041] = 0.13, 0.975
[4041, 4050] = 0.56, 0.917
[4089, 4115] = -0.91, 0.982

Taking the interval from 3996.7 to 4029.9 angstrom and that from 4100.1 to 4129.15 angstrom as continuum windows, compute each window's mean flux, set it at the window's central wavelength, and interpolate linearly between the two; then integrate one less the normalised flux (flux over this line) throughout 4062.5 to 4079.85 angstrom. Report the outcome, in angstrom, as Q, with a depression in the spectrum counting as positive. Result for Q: 0.6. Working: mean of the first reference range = 1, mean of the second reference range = 1.05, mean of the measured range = 0.995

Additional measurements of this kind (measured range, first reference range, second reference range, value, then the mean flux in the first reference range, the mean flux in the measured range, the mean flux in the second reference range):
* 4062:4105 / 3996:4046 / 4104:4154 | 0.8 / 0.984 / 0.971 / 0.992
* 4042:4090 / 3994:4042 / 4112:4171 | 0.8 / 0.988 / 0.962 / 0.966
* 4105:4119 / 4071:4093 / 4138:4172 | -2.1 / 0.967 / 1.09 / 0.918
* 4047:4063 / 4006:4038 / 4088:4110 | 0.6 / 0.993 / 0.929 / 0.929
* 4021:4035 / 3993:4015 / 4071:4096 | 0.0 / 1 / 0.985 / 0.956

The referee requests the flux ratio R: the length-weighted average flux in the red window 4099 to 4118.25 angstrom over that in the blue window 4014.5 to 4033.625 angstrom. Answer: 1.09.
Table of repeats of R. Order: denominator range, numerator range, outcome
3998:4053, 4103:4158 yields 1.00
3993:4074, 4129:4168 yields 0.95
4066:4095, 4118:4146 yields 0.98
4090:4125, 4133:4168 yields 0.91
